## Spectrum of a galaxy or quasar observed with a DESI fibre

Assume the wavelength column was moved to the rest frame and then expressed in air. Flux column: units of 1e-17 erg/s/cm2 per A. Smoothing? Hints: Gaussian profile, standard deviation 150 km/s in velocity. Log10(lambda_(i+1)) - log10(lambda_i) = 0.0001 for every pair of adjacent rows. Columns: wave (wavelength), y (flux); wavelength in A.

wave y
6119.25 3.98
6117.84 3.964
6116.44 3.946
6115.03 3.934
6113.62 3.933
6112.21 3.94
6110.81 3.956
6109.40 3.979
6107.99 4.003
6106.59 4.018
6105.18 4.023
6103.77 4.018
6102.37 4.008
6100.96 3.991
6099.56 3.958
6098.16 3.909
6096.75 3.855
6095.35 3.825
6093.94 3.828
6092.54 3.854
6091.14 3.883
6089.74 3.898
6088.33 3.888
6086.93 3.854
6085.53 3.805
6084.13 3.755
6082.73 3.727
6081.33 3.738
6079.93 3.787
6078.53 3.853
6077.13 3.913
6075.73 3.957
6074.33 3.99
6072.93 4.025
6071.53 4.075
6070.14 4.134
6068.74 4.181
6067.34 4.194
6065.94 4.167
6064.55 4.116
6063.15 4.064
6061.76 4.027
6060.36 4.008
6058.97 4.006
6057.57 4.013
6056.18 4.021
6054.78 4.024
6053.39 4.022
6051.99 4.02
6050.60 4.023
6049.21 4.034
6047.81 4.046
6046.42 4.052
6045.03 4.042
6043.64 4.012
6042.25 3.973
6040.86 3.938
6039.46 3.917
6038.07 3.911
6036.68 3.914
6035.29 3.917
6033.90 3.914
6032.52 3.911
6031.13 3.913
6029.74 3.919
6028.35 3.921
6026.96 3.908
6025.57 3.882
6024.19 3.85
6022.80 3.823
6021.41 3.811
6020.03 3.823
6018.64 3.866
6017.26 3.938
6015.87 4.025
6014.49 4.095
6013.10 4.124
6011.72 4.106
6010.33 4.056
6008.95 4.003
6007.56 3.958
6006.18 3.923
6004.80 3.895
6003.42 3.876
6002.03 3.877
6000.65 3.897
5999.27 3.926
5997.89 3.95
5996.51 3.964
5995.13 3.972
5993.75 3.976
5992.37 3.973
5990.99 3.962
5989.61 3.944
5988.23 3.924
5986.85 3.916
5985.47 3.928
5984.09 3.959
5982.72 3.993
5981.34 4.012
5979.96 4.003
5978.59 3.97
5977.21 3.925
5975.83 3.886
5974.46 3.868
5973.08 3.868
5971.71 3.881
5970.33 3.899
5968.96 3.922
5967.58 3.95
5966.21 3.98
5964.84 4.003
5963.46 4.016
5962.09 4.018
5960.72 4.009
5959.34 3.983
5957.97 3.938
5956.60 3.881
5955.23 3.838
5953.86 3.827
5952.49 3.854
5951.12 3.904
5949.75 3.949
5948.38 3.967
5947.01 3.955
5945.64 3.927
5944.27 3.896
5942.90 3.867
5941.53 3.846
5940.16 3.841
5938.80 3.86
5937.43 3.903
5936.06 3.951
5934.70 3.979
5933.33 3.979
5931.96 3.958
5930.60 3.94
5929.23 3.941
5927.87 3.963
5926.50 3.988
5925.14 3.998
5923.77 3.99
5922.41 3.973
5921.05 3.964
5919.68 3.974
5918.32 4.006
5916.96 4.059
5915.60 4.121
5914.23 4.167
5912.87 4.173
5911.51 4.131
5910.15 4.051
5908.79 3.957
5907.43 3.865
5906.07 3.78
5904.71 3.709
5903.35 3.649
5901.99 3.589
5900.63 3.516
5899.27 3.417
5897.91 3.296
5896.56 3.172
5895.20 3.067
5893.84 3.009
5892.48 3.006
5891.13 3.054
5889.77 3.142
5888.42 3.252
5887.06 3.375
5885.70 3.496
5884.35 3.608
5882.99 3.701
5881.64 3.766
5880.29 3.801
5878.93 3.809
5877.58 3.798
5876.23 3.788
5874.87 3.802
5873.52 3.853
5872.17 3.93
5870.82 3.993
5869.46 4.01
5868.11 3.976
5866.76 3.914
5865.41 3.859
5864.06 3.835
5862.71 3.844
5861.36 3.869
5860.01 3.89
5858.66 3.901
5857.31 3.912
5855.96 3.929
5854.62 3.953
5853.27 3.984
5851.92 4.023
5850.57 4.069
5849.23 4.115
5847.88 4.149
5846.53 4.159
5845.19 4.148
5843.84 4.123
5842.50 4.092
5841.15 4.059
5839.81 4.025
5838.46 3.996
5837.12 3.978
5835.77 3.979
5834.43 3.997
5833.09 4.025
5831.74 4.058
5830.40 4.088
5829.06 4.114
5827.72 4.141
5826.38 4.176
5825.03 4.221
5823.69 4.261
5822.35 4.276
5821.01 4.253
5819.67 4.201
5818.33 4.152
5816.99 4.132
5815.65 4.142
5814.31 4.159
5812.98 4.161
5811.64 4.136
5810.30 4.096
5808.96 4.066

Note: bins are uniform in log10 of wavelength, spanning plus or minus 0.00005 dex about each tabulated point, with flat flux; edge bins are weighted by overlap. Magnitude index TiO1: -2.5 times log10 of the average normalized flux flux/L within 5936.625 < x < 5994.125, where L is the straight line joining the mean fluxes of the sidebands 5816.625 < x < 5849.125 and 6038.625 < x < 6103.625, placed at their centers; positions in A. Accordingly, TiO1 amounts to 0.028 mag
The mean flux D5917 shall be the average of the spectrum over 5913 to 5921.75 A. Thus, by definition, 4.06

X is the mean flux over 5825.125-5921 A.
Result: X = 3.83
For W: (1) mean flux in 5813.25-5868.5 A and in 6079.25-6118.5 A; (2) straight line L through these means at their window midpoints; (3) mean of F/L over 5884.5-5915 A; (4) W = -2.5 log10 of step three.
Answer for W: 0.137 mag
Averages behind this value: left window 4.05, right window 3.9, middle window 3.54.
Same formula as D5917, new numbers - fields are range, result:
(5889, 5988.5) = 3.85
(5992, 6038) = 3.94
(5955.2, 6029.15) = 3.94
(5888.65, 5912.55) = 3.5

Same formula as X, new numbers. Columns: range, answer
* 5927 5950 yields 3.92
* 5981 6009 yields 3.94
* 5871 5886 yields 3.78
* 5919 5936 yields 3.97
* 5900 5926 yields 3.93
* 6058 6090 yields 3.96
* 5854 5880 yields 3.89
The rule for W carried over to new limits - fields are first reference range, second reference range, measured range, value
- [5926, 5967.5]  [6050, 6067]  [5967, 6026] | 0.01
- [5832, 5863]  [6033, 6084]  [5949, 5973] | 0.02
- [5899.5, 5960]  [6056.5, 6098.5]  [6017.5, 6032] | 0.02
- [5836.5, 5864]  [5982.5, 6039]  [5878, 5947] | 0.06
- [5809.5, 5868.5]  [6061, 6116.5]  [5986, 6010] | 0.01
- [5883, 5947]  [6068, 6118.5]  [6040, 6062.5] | -0.04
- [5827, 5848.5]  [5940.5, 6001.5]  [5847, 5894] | 0.08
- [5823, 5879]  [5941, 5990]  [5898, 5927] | 0.02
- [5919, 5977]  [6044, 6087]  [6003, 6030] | 0.01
